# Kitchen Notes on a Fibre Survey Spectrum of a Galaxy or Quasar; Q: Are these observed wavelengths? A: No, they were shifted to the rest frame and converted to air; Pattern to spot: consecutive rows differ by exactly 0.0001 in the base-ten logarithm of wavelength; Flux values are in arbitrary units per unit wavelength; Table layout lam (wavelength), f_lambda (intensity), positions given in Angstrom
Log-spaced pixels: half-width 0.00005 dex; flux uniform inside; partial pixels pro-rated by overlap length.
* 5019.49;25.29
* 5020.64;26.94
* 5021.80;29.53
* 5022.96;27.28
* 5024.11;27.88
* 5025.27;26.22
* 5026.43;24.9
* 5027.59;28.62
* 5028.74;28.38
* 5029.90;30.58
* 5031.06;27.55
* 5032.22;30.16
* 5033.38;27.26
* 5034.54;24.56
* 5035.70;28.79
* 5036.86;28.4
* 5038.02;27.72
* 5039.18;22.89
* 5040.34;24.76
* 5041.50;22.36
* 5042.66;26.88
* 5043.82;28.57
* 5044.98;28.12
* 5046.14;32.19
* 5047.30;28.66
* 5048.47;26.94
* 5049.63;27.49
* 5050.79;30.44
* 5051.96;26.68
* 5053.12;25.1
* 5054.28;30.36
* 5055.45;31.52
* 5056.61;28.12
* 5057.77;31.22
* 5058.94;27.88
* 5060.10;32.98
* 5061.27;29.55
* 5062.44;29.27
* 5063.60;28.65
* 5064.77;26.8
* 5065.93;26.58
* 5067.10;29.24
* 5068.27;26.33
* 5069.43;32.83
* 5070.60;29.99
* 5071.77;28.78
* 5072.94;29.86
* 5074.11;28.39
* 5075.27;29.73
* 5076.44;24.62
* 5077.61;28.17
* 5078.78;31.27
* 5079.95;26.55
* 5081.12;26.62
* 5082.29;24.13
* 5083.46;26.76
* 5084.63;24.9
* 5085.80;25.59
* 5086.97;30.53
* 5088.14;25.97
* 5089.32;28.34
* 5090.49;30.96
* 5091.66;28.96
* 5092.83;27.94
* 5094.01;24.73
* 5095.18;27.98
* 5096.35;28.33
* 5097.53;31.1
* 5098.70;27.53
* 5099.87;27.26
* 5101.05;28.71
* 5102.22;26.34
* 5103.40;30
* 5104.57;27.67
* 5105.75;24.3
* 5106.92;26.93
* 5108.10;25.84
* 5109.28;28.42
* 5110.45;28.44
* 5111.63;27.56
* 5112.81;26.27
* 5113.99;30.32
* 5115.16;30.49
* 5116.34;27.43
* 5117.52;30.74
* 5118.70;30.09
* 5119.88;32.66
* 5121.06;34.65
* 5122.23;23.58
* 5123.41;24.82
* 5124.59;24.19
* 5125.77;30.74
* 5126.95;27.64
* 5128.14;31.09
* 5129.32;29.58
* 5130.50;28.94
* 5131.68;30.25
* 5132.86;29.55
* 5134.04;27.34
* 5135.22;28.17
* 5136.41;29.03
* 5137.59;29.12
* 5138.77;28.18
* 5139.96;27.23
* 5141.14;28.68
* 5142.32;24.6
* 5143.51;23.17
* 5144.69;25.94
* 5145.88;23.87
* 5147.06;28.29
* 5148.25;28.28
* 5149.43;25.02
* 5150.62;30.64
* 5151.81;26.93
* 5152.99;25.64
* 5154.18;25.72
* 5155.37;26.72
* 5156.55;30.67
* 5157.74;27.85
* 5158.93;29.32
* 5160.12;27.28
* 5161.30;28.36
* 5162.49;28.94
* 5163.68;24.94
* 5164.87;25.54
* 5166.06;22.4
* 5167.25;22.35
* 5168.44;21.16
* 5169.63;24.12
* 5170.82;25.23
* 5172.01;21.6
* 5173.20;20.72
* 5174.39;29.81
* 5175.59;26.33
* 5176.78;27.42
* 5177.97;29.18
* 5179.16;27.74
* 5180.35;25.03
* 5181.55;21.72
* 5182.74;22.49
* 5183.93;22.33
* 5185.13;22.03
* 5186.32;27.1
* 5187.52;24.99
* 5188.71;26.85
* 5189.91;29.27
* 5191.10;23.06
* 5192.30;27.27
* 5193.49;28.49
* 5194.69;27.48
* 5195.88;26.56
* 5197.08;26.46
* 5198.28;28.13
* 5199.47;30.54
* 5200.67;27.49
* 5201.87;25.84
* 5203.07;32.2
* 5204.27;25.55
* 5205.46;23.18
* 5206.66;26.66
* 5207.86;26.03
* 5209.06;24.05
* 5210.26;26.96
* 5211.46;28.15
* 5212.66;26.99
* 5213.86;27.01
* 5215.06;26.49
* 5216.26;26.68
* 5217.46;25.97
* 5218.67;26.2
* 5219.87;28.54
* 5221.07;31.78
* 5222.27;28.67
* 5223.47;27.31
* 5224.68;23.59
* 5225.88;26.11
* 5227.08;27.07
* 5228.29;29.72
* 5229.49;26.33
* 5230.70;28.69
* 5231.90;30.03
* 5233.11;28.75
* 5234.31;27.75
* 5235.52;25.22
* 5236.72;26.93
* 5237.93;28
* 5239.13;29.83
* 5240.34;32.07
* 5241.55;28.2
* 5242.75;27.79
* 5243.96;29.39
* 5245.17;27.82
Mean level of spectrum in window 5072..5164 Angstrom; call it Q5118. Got 27.9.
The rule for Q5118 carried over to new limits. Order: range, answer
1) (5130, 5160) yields 27.6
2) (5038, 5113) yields 27.9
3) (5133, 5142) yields 28.2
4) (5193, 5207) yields 27.4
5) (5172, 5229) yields 26.5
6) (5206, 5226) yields 26.9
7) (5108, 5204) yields 27.1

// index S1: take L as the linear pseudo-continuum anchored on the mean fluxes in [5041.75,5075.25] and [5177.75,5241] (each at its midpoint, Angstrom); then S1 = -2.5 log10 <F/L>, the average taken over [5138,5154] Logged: 0.04 mag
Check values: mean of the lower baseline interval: 28.9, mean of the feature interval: 26.7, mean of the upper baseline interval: 26.9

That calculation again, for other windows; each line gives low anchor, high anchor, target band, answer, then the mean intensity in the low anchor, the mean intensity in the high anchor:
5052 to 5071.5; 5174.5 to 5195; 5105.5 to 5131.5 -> -0.03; 29.1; 25.9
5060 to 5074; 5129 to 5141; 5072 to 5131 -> 0.03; 29.1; 28.7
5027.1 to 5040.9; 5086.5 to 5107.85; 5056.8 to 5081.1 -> -0.04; 27.5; 27.9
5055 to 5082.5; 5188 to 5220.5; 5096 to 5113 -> 0.02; 28.8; 27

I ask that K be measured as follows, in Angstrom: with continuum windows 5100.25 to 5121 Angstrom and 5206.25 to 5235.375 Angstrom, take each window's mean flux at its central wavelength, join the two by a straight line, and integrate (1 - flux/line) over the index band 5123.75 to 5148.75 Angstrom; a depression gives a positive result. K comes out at 0.4 Angstrom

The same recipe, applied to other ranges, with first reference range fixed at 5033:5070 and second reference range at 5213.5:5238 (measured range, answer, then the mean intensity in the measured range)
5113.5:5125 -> -0.5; 29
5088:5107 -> 0.0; 27.9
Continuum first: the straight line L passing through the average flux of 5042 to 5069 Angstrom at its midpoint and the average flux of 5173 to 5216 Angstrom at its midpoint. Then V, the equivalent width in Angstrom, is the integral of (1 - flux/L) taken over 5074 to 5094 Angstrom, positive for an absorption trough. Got 0.50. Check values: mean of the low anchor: 28.7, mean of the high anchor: 26.4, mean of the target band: 27.5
